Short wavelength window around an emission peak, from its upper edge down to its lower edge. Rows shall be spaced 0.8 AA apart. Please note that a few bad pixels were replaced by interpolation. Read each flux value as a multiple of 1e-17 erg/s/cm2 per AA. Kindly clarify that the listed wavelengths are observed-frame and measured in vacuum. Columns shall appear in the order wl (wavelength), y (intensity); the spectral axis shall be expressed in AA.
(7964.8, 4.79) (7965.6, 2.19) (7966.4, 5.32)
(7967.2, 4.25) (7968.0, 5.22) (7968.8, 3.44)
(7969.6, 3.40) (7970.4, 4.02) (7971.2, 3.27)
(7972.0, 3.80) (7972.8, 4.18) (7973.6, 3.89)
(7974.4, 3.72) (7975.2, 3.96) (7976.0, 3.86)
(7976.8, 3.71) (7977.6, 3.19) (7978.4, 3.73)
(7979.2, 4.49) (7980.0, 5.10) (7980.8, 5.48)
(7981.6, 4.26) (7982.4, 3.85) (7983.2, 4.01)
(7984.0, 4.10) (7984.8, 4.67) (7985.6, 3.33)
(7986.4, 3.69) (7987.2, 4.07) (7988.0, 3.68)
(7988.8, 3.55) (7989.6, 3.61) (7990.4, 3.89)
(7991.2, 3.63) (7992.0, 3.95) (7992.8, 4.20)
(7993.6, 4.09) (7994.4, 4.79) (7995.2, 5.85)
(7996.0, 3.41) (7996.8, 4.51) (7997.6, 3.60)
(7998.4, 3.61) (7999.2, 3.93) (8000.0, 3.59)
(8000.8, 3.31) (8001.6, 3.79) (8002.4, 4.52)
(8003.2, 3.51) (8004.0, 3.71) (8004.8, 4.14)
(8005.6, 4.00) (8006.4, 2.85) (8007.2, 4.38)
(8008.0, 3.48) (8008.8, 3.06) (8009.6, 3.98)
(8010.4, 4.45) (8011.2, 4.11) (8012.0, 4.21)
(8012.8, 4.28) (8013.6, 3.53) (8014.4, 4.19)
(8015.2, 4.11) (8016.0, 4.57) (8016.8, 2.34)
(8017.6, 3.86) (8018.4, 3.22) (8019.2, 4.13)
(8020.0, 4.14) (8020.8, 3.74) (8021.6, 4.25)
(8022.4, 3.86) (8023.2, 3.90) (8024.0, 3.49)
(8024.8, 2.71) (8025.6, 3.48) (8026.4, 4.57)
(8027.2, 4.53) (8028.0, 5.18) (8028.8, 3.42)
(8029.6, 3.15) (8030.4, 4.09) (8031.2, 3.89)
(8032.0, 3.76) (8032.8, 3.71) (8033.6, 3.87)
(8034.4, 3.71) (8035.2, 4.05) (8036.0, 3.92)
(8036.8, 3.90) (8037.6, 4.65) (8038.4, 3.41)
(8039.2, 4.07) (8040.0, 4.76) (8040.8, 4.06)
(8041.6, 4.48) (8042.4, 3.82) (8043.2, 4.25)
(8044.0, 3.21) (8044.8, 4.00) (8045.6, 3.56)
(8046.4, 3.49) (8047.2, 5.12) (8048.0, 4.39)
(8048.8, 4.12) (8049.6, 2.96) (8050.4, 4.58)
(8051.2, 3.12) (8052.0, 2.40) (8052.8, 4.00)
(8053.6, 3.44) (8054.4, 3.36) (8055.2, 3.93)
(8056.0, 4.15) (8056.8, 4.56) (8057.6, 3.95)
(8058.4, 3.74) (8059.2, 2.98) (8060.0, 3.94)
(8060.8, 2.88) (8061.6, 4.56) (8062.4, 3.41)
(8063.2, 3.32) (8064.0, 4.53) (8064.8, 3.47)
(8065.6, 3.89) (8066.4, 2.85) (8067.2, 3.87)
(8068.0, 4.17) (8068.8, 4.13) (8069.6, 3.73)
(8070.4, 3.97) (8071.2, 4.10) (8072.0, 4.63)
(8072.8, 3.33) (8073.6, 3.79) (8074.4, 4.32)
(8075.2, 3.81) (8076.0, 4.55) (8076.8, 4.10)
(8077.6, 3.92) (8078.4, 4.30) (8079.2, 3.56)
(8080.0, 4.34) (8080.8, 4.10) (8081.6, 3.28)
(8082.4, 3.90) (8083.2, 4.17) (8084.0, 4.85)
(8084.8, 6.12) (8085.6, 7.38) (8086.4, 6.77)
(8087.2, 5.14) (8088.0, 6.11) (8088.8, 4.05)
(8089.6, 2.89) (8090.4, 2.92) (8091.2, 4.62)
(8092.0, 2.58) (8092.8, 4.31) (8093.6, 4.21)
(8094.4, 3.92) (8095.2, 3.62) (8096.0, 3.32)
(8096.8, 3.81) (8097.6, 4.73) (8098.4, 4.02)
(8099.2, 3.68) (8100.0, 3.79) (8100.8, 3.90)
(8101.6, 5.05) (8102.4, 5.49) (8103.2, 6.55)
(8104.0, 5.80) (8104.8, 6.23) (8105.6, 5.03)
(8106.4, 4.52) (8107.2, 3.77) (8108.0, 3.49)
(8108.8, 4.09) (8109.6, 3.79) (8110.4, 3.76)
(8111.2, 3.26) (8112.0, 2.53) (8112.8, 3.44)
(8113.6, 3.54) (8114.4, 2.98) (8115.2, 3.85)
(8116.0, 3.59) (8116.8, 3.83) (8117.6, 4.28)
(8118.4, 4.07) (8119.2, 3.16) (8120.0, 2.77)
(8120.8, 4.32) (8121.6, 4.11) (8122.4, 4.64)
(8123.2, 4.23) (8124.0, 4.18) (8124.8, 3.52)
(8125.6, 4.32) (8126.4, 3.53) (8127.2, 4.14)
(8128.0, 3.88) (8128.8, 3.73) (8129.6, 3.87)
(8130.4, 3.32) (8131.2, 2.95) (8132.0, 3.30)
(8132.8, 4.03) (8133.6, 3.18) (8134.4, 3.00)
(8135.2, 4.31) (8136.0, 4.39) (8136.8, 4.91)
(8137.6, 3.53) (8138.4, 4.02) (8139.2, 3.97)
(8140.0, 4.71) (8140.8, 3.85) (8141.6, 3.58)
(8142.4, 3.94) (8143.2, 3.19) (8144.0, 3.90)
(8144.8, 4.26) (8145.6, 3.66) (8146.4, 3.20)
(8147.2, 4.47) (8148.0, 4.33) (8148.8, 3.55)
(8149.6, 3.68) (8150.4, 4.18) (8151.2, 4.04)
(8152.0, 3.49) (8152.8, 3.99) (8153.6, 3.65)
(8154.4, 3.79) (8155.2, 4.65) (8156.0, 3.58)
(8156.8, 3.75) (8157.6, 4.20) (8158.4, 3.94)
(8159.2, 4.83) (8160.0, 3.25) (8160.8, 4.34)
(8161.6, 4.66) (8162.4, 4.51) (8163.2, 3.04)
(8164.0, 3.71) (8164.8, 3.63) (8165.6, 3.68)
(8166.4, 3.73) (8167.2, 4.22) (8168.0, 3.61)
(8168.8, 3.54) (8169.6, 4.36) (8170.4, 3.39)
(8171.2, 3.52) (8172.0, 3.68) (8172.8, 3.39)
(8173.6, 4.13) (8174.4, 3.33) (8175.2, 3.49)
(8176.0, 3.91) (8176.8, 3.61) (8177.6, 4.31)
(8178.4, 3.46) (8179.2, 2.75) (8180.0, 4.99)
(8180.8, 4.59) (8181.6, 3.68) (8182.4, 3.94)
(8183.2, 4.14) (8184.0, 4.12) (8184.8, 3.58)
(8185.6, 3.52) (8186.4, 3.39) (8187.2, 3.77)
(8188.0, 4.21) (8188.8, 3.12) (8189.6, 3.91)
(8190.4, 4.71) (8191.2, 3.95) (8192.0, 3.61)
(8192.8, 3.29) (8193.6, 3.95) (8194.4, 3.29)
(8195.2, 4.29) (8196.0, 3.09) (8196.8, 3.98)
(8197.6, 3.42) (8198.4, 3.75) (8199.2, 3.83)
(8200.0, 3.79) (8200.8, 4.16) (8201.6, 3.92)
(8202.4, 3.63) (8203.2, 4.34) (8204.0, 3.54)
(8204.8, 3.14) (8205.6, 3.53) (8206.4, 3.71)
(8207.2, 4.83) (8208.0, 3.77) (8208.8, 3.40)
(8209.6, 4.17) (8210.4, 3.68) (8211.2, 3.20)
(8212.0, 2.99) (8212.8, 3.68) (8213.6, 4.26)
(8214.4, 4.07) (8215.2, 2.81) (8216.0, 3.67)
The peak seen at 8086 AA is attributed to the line [S II] 6716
